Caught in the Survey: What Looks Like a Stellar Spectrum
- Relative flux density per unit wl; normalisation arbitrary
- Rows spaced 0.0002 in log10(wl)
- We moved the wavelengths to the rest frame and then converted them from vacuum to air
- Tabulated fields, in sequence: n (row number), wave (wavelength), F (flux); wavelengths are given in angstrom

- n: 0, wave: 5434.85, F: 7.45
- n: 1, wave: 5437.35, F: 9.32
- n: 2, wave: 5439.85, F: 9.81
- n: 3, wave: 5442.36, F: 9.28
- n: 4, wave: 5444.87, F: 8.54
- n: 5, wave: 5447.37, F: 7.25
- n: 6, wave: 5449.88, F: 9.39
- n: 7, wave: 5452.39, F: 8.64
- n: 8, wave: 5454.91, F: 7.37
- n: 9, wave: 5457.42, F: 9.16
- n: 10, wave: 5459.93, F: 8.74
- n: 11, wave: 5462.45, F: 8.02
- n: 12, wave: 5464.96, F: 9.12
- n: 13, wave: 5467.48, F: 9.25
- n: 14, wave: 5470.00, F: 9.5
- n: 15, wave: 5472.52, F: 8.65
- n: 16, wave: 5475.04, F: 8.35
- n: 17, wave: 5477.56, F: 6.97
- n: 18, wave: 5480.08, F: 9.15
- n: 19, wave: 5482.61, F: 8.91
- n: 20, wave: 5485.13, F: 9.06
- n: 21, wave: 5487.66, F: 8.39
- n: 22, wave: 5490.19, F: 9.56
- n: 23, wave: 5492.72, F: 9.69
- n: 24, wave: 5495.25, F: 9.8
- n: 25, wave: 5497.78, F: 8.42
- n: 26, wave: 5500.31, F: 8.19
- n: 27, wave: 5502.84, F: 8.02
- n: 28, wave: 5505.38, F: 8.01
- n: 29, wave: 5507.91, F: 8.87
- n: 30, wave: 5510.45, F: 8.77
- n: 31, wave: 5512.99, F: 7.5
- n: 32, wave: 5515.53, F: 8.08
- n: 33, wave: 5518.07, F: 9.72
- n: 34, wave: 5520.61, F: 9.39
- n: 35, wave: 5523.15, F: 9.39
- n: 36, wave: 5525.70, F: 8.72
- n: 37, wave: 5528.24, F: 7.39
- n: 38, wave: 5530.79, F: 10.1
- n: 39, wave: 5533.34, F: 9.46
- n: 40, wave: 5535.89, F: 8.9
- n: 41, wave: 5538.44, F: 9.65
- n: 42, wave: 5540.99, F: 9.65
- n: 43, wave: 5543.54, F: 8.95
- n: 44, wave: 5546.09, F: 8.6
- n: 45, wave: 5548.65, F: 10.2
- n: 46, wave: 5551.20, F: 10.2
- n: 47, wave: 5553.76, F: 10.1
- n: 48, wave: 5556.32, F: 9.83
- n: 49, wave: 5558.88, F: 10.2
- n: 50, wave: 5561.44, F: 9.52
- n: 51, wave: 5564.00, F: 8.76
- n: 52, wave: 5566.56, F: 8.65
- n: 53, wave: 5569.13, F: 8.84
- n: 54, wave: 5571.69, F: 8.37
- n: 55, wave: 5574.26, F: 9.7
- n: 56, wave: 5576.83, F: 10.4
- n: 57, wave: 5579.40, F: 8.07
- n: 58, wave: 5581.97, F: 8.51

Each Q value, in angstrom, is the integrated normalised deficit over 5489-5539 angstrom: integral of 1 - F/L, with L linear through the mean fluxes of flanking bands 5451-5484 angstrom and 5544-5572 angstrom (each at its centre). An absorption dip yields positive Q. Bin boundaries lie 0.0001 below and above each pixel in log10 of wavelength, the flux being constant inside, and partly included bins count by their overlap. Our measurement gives 0.83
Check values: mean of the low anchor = 8.61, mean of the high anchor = 9.41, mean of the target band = 8.87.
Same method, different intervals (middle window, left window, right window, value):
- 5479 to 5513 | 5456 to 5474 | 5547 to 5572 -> 1.17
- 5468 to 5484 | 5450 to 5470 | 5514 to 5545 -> 0.32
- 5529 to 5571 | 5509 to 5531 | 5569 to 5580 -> -2.22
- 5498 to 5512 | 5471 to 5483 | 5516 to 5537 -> 0.69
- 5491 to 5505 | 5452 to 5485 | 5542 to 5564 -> 0.28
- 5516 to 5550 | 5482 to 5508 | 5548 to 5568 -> 0.39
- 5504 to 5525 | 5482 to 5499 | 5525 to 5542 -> 0.96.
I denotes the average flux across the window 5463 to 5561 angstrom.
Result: 9.02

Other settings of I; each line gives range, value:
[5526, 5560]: 9.45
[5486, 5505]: 8.83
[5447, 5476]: 8.66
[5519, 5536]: 9.07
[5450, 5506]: 8.7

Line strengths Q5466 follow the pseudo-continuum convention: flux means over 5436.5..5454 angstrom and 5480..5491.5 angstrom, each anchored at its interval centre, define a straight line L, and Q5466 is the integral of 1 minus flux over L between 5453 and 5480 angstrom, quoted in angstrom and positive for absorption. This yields 1.2 angstrom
